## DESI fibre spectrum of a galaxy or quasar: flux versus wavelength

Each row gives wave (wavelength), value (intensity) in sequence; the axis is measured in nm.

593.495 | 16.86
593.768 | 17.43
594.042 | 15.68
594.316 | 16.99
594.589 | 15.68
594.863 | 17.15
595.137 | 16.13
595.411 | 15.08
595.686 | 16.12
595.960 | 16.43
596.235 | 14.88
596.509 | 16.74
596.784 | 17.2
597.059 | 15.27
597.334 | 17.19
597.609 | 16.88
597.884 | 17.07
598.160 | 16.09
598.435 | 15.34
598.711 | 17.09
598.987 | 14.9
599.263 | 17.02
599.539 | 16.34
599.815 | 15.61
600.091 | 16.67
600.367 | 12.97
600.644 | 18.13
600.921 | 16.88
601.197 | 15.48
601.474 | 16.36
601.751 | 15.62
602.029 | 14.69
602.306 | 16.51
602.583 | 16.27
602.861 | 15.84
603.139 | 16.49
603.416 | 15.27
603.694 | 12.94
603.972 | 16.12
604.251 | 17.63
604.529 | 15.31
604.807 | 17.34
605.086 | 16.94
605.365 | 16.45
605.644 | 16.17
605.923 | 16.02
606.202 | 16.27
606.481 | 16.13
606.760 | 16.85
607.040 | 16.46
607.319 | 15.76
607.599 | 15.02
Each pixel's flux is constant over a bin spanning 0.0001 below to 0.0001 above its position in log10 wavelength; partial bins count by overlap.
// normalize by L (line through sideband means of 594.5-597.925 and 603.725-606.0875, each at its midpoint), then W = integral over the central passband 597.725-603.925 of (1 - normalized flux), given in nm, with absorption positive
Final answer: 0.16 nm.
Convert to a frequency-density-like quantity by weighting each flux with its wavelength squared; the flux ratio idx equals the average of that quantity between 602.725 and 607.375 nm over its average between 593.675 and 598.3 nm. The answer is 1.0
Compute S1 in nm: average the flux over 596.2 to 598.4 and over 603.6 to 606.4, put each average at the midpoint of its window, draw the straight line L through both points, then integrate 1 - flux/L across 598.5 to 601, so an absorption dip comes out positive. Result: 0.03 nm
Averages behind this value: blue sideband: 16.4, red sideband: 16.2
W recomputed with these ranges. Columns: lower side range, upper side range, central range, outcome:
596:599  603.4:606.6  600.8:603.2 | 0.026 nm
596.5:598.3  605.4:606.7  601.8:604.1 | 0.119 nm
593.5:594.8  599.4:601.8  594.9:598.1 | 0.010 nm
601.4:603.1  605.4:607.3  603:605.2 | 0.011 nm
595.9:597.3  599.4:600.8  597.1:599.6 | -0.052 nm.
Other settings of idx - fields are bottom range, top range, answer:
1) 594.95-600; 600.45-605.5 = 1.01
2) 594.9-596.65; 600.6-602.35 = 1.03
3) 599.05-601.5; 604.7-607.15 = 1.04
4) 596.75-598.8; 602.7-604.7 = 0.97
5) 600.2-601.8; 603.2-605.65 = 1.02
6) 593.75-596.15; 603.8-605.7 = 1.05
